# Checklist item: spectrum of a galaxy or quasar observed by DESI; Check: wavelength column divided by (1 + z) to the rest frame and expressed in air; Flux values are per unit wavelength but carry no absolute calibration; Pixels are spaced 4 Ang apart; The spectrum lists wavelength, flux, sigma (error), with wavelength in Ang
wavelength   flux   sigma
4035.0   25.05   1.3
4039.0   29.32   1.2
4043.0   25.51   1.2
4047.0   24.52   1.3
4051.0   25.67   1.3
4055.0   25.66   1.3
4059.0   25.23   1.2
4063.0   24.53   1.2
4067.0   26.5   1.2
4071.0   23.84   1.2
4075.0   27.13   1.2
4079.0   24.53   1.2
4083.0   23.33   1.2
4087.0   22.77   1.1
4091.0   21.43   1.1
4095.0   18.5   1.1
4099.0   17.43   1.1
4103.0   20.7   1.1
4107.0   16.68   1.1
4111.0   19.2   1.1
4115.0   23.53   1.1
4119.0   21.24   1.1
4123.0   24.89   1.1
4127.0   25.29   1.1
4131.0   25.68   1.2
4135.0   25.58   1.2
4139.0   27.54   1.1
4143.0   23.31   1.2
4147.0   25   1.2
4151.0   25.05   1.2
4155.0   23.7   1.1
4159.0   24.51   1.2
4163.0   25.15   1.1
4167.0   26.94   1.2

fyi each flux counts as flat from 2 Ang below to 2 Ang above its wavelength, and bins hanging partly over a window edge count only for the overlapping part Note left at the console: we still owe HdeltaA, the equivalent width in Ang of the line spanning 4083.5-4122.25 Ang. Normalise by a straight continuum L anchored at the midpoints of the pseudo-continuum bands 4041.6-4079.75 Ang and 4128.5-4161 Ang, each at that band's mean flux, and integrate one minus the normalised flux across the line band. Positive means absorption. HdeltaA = 7.3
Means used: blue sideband 25.3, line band 20.4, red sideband 25.1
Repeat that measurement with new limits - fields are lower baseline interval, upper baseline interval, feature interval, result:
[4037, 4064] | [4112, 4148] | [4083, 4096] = 1.92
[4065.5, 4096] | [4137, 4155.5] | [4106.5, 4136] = 1.84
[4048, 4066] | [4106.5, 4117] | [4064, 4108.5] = 0.99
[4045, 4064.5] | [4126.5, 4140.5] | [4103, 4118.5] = 3.44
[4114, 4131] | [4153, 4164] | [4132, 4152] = -0.93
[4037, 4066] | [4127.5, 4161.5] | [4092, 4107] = 3.93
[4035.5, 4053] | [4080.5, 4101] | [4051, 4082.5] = -2.35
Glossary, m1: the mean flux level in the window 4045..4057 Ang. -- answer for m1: 25.3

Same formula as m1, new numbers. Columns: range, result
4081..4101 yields 20.7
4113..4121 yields 22.4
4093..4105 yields 18.9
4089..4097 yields 20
